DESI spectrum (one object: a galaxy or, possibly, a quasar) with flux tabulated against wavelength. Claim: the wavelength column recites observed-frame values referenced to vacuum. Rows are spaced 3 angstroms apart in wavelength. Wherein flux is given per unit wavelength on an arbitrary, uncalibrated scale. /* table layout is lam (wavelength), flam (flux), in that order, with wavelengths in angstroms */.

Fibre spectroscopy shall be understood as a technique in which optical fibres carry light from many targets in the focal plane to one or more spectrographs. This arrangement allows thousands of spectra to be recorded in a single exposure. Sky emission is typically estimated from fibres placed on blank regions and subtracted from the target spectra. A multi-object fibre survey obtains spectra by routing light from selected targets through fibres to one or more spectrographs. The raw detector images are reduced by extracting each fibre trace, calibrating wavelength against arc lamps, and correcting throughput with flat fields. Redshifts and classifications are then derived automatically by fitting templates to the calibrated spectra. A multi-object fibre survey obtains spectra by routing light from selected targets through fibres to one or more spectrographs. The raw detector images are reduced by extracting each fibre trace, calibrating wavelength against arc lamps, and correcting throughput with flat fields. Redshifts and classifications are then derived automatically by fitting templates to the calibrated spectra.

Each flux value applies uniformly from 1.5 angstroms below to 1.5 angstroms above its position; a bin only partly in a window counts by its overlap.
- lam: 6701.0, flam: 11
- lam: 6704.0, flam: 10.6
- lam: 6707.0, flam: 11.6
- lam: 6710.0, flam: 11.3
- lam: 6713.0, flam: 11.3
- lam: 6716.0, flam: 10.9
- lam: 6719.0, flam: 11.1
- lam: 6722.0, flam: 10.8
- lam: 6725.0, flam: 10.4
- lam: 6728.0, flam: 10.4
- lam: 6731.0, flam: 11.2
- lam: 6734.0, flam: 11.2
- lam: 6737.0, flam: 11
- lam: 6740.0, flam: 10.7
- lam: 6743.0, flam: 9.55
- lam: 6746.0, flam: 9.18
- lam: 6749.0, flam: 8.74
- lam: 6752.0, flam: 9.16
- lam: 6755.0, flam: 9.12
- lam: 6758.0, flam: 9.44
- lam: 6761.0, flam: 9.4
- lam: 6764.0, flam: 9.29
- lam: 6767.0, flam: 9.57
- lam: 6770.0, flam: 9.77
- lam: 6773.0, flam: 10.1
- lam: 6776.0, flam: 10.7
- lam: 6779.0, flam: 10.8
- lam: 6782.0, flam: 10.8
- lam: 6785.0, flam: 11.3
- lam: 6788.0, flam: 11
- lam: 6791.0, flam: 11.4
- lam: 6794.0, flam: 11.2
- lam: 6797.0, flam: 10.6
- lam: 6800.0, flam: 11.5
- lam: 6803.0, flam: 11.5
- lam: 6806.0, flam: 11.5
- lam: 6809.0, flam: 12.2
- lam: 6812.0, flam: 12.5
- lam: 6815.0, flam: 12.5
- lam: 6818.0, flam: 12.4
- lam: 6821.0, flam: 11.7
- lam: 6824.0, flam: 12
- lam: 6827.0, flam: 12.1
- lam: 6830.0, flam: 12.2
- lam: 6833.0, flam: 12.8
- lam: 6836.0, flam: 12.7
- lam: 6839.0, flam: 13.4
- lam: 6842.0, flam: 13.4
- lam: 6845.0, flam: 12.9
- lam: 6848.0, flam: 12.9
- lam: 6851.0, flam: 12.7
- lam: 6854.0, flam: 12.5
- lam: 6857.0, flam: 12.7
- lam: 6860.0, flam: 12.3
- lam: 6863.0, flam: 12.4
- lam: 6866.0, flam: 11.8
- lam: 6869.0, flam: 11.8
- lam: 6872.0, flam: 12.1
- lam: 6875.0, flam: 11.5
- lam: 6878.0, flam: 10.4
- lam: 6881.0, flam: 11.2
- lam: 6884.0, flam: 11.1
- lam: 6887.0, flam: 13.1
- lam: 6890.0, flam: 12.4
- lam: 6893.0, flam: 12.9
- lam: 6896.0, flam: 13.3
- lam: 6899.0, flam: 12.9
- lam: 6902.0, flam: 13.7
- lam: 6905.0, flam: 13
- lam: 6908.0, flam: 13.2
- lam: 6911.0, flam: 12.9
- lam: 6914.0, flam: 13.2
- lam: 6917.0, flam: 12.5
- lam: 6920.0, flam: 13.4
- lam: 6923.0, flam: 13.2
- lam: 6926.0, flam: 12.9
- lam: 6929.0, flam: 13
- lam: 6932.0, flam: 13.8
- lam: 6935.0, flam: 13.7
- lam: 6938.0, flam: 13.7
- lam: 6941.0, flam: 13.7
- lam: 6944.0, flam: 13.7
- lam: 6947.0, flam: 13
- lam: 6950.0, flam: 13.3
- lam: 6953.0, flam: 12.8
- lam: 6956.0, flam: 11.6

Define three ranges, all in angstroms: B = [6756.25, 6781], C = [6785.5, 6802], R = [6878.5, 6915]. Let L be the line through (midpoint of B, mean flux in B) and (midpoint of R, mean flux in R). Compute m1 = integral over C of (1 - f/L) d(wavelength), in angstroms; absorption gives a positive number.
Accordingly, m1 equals -1.1 angstroms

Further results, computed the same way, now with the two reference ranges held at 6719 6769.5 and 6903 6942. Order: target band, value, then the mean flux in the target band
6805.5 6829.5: -1.7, 12.1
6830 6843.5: -1.5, 13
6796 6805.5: -0.2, 11.3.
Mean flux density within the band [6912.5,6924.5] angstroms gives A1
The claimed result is 13.1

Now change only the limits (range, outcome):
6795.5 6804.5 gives 11.2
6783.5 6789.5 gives 11.2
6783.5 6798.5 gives 11.1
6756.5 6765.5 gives 9.38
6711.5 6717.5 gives 11.1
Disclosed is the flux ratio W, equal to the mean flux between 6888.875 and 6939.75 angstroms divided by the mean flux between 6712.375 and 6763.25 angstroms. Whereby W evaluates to 1.3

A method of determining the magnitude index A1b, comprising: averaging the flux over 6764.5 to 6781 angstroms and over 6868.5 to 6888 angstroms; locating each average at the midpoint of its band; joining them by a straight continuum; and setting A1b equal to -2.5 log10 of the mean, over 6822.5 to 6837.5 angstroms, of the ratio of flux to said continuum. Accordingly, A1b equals -0.14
